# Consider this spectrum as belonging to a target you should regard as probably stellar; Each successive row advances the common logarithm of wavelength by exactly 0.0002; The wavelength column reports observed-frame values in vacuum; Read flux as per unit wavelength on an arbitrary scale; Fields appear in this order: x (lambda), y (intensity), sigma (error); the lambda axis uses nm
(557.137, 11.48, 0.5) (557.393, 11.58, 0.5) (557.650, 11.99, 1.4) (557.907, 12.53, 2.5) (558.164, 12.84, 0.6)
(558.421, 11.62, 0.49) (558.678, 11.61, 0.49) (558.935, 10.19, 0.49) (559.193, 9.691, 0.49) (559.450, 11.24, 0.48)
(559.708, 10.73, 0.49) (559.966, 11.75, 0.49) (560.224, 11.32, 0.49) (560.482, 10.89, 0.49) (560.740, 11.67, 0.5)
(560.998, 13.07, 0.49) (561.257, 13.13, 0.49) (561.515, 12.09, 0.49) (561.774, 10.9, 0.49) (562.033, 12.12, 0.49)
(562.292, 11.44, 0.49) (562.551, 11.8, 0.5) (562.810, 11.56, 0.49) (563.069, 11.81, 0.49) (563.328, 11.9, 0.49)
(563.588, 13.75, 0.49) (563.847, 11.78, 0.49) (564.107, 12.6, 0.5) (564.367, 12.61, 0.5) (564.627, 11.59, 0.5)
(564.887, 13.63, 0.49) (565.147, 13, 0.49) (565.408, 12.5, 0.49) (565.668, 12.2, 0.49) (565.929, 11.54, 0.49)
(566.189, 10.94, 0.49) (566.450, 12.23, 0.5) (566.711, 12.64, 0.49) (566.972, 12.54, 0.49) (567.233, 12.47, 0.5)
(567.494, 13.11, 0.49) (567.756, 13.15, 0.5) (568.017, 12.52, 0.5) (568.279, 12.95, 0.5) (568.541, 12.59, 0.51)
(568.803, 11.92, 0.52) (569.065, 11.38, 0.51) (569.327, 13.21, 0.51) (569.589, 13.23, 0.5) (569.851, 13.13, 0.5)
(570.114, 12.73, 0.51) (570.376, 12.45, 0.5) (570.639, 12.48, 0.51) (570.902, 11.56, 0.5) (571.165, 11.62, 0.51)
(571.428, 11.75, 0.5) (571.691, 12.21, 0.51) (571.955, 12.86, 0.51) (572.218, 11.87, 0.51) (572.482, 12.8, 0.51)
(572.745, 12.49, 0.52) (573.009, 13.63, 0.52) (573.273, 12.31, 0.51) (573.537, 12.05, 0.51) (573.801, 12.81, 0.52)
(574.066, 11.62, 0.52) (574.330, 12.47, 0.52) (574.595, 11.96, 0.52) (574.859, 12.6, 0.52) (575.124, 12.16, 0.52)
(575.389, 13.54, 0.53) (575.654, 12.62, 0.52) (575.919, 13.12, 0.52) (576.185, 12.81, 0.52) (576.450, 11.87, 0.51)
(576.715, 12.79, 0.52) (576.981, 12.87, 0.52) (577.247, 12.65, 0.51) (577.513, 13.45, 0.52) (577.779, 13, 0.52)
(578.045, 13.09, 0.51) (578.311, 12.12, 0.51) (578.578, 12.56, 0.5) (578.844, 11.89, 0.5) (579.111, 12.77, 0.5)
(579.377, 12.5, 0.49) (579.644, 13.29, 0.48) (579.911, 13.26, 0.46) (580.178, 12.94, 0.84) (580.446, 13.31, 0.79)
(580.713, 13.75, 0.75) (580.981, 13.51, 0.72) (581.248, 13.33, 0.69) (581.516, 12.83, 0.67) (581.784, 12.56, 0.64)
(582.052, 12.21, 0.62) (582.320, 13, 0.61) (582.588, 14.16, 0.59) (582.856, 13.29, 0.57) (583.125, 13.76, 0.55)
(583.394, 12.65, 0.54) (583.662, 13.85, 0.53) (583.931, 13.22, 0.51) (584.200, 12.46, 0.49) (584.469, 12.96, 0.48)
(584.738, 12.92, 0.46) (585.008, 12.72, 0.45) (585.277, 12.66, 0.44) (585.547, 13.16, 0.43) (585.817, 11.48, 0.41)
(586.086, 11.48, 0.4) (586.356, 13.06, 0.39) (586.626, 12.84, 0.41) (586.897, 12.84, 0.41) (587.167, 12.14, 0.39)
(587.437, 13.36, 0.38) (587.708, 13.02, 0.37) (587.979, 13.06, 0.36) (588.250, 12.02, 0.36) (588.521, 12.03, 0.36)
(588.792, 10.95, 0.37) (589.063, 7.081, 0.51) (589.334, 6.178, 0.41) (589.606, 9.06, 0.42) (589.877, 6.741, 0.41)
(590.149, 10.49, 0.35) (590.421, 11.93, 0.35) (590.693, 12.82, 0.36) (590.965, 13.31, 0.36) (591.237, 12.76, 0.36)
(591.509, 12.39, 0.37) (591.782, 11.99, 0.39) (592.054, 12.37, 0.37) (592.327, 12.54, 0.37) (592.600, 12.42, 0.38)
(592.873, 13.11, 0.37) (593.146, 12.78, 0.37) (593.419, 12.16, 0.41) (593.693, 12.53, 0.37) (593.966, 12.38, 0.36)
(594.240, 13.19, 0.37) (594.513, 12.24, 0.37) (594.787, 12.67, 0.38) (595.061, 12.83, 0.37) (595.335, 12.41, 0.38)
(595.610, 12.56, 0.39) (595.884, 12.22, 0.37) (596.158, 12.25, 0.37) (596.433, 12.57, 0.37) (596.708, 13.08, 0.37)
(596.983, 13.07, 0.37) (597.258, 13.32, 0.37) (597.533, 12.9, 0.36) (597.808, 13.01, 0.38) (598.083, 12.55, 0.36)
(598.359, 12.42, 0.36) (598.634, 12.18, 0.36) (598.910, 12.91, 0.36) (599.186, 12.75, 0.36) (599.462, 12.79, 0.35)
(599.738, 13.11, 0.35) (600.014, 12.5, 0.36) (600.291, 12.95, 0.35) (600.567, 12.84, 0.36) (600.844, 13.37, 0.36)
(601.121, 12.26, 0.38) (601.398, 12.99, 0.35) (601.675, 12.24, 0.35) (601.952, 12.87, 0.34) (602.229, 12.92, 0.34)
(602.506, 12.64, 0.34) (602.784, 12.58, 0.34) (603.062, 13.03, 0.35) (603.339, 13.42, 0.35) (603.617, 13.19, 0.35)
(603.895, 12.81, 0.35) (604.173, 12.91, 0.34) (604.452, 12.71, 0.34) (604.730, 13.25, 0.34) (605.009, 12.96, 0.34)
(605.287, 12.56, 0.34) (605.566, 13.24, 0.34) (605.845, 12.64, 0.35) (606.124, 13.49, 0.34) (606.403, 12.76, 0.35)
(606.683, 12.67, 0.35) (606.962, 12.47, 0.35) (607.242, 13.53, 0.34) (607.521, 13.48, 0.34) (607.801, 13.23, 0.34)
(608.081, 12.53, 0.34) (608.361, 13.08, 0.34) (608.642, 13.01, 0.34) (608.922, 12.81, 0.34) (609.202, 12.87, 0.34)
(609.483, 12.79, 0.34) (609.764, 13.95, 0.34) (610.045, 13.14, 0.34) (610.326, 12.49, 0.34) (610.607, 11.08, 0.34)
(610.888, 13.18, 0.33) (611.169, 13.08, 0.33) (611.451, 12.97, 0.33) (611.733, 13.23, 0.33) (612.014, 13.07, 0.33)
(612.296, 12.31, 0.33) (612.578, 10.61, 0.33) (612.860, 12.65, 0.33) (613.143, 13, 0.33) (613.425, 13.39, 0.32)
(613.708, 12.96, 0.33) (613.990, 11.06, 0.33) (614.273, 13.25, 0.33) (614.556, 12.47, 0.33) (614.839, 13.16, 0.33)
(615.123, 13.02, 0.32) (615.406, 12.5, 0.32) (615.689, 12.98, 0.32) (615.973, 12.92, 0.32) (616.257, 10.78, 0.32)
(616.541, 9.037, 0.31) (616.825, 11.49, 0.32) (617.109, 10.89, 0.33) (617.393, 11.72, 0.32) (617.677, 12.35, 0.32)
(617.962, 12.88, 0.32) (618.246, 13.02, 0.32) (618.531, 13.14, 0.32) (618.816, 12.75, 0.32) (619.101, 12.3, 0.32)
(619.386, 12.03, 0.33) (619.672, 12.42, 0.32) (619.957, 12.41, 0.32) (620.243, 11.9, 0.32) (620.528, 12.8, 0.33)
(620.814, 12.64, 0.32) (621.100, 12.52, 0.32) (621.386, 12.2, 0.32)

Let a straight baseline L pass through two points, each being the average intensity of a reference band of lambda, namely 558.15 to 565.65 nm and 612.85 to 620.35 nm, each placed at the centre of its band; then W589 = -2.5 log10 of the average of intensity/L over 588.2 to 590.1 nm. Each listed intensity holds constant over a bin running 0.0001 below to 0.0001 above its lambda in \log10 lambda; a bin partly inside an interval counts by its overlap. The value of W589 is 0.31 mag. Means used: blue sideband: 11.9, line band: 9.08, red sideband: 12.3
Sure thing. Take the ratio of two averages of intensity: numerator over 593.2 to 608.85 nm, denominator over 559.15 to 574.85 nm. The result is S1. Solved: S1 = 1.0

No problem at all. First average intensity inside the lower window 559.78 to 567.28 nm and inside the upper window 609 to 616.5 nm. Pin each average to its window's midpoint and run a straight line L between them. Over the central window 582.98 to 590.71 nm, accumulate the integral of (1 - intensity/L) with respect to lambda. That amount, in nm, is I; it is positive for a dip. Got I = 0.333 nm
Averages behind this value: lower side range 12.1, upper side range 12.6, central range 11.8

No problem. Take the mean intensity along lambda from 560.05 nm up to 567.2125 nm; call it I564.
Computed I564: 12.1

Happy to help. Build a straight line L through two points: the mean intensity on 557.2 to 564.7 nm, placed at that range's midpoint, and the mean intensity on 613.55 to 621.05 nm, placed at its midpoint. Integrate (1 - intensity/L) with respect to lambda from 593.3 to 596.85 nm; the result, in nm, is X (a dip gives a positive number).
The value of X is -0.14 nm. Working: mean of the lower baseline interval 11.8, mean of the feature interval 12.5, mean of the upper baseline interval 12.3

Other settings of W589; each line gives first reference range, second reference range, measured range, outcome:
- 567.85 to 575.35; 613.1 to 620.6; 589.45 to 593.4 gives 0.06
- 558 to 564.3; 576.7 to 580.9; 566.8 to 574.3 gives -0.01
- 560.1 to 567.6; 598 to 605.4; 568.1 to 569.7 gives -0.02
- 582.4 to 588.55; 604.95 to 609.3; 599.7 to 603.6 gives 0.01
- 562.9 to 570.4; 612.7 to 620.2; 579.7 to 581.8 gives -0.07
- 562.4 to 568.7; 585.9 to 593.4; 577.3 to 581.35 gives -0.09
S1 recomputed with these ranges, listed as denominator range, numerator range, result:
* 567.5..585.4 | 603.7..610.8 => 1.01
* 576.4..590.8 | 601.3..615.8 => 1.04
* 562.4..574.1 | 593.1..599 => 1.02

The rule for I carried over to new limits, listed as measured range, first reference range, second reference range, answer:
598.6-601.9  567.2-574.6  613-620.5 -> -0.11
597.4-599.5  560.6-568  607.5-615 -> -0.01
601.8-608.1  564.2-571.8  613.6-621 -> -0.34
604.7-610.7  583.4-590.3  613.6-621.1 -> -0.41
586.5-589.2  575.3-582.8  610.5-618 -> 0.18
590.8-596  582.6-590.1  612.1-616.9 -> -0.26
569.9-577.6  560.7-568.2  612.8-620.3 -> -0.12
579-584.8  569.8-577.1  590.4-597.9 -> -0.27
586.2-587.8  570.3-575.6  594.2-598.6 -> -0.04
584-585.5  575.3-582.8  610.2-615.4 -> 0.01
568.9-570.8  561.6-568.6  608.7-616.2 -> -0.05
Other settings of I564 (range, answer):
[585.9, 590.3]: 11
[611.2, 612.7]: 12.5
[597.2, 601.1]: 12.8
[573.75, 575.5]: 12.4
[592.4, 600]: 12.7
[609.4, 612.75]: 12.7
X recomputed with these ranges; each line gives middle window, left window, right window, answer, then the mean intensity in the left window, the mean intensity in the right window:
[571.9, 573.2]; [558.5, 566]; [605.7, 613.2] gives -0.07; 11.9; 12.8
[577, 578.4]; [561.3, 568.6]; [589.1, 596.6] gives -0.09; 12.3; 11.8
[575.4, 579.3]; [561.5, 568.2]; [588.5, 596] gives -0.24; 12.3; 11.6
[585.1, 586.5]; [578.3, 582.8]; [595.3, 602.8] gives 0.06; 13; 12.7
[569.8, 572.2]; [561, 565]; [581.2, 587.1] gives 0.04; 12.2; 12.9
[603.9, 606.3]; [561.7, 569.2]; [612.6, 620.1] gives -0.13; 12.3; 12.3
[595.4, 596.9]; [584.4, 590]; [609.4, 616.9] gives -0.09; 11.5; 12.5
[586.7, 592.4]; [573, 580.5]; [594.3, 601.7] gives 0.59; 12.7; 12.7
